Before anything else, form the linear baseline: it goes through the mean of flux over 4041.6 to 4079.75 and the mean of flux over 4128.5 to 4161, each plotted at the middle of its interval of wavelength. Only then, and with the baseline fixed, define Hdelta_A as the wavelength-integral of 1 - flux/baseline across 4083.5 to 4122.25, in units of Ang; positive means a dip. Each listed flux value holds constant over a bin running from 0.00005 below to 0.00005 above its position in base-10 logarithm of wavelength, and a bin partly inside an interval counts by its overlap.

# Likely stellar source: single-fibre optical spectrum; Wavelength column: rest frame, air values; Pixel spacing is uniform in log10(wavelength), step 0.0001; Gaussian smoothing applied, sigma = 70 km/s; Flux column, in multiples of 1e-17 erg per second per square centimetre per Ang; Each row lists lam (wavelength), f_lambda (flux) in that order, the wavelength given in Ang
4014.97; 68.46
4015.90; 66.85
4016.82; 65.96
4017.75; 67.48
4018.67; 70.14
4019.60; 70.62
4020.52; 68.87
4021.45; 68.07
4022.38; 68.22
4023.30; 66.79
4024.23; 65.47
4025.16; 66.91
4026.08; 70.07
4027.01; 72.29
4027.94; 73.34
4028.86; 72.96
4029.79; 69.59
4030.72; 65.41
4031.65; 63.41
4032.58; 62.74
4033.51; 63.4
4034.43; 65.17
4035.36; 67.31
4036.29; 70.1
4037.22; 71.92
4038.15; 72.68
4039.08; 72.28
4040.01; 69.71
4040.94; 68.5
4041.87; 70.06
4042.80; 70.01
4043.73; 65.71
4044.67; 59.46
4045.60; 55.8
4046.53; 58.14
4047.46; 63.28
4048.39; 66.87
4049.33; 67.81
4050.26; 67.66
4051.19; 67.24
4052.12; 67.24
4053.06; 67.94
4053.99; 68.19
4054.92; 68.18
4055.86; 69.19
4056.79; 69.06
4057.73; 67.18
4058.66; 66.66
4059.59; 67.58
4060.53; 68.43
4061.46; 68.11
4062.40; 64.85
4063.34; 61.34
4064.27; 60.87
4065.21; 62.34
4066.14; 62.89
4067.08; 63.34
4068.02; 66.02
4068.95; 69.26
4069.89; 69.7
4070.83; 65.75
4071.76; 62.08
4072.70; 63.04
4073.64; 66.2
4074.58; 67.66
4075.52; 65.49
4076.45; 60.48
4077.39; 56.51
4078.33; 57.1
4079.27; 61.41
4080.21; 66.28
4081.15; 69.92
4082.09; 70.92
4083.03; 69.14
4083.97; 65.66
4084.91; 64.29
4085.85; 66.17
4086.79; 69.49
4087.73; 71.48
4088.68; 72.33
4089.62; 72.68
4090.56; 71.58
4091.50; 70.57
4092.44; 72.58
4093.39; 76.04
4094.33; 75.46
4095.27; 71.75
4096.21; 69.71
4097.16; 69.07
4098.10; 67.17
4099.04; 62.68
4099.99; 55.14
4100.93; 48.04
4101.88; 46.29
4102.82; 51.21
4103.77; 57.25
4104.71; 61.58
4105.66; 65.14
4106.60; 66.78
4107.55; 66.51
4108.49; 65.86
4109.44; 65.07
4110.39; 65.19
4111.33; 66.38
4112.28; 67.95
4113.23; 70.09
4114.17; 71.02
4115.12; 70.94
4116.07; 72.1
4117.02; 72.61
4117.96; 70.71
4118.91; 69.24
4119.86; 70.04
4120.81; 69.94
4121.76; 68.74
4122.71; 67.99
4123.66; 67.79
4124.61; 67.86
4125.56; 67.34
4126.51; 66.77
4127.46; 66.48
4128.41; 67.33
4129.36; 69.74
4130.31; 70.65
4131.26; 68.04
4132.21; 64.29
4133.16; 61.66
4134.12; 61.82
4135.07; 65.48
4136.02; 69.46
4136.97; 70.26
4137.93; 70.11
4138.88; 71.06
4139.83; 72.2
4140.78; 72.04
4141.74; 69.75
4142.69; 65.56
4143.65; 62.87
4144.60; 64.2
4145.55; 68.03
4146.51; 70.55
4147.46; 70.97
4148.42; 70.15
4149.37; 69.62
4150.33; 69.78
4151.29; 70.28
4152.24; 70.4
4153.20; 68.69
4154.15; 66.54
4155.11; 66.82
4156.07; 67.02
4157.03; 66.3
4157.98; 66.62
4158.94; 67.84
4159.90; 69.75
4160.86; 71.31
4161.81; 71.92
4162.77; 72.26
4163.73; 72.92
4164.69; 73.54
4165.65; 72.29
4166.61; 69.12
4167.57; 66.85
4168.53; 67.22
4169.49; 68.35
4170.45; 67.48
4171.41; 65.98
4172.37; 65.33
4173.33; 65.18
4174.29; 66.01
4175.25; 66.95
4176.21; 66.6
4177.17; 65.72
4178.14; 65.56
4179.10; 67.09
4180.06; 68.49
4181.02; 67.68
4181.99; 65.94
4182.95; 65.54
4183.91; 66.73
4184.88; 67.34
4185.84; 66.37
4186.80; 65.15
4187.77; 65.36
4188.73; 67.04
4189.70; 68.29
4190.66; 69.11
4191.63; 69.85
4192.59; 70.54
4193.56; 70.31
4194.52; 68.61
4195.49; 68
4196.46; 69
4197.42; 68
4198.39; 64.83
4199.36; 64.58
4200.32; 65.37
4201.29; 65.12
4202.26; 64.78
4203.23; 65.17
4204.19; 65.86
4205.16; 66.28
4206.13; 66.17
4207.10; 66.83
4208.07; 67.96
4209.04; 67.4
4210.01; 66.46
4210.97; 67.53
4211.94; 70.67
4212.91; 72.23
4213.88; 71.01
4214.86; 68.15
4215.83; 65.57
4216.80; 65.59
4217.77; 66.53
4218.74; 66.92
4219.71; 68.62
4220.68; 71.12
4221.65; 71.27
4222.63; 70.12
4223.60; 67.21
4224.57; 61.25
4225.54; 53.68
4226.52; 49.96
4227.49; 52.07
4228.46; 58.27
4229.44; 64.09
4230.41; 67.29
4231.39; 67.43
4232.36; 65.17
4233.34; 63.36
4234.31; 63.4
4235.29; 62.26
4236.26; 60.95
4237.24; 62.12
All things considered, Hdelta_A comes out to -0.17 Ang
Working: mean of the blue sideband 65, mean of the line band 66.9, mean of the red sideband 68.2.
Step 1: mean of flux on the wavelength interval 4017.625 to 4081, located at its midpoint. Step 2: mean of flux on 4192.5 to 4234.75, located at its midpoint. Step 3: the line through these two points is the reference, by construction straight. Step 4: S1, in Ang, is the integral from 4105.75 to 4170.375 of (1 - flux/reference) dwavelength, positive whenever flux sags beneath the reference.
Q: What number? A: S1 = -2.39 Ang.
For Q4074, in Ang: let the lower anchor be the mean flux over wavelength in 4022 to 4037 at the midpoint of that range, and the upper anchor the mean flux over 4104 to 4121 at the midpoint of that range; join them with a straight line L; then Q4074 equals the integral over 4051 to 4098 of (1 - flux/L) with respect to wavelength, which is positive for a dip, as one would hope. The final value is 0.54 Ang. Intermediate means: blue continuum 67.8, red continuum 68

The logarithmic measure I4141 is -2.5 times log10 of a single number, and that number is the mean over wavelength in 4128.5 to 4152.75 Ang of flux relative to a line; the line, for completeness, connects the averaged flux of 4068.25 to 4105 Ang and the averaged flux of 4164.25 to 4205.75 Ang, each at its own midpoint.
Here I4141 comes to -0.03 mag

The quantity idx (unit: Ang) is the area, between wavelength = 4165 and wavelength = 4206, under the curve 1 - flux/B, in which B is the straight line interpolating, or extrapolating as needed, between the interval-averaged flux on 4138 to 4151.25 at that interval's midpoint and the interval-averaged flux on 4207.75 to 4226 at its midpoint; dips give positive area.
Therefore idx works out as 0.6 Ang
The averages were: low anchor 69.1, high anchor 67.4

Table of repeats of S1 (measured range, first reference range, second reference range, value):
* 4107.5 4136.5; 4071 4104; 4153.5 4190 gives -0.73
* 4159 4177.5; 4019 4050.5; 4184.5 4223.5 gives -0.30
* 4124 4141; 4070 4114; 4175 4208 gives -0.46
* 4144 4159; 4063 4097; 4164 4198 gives -0.20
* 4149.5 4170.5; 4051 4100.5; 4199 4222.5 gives -0.65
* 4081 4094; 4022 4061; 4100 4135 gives -0.78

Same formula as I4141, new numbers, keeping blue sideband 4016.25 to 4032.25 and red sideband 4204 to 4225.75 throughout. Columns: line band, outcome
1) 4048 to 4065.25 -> 0.02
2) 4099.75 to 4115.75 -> 0.09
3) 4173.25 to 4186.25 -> 0.02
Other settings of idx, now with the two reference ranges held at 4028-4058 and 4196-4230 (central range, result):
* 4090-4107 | 0.6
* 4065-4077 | 0.3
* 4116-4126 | -0.4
